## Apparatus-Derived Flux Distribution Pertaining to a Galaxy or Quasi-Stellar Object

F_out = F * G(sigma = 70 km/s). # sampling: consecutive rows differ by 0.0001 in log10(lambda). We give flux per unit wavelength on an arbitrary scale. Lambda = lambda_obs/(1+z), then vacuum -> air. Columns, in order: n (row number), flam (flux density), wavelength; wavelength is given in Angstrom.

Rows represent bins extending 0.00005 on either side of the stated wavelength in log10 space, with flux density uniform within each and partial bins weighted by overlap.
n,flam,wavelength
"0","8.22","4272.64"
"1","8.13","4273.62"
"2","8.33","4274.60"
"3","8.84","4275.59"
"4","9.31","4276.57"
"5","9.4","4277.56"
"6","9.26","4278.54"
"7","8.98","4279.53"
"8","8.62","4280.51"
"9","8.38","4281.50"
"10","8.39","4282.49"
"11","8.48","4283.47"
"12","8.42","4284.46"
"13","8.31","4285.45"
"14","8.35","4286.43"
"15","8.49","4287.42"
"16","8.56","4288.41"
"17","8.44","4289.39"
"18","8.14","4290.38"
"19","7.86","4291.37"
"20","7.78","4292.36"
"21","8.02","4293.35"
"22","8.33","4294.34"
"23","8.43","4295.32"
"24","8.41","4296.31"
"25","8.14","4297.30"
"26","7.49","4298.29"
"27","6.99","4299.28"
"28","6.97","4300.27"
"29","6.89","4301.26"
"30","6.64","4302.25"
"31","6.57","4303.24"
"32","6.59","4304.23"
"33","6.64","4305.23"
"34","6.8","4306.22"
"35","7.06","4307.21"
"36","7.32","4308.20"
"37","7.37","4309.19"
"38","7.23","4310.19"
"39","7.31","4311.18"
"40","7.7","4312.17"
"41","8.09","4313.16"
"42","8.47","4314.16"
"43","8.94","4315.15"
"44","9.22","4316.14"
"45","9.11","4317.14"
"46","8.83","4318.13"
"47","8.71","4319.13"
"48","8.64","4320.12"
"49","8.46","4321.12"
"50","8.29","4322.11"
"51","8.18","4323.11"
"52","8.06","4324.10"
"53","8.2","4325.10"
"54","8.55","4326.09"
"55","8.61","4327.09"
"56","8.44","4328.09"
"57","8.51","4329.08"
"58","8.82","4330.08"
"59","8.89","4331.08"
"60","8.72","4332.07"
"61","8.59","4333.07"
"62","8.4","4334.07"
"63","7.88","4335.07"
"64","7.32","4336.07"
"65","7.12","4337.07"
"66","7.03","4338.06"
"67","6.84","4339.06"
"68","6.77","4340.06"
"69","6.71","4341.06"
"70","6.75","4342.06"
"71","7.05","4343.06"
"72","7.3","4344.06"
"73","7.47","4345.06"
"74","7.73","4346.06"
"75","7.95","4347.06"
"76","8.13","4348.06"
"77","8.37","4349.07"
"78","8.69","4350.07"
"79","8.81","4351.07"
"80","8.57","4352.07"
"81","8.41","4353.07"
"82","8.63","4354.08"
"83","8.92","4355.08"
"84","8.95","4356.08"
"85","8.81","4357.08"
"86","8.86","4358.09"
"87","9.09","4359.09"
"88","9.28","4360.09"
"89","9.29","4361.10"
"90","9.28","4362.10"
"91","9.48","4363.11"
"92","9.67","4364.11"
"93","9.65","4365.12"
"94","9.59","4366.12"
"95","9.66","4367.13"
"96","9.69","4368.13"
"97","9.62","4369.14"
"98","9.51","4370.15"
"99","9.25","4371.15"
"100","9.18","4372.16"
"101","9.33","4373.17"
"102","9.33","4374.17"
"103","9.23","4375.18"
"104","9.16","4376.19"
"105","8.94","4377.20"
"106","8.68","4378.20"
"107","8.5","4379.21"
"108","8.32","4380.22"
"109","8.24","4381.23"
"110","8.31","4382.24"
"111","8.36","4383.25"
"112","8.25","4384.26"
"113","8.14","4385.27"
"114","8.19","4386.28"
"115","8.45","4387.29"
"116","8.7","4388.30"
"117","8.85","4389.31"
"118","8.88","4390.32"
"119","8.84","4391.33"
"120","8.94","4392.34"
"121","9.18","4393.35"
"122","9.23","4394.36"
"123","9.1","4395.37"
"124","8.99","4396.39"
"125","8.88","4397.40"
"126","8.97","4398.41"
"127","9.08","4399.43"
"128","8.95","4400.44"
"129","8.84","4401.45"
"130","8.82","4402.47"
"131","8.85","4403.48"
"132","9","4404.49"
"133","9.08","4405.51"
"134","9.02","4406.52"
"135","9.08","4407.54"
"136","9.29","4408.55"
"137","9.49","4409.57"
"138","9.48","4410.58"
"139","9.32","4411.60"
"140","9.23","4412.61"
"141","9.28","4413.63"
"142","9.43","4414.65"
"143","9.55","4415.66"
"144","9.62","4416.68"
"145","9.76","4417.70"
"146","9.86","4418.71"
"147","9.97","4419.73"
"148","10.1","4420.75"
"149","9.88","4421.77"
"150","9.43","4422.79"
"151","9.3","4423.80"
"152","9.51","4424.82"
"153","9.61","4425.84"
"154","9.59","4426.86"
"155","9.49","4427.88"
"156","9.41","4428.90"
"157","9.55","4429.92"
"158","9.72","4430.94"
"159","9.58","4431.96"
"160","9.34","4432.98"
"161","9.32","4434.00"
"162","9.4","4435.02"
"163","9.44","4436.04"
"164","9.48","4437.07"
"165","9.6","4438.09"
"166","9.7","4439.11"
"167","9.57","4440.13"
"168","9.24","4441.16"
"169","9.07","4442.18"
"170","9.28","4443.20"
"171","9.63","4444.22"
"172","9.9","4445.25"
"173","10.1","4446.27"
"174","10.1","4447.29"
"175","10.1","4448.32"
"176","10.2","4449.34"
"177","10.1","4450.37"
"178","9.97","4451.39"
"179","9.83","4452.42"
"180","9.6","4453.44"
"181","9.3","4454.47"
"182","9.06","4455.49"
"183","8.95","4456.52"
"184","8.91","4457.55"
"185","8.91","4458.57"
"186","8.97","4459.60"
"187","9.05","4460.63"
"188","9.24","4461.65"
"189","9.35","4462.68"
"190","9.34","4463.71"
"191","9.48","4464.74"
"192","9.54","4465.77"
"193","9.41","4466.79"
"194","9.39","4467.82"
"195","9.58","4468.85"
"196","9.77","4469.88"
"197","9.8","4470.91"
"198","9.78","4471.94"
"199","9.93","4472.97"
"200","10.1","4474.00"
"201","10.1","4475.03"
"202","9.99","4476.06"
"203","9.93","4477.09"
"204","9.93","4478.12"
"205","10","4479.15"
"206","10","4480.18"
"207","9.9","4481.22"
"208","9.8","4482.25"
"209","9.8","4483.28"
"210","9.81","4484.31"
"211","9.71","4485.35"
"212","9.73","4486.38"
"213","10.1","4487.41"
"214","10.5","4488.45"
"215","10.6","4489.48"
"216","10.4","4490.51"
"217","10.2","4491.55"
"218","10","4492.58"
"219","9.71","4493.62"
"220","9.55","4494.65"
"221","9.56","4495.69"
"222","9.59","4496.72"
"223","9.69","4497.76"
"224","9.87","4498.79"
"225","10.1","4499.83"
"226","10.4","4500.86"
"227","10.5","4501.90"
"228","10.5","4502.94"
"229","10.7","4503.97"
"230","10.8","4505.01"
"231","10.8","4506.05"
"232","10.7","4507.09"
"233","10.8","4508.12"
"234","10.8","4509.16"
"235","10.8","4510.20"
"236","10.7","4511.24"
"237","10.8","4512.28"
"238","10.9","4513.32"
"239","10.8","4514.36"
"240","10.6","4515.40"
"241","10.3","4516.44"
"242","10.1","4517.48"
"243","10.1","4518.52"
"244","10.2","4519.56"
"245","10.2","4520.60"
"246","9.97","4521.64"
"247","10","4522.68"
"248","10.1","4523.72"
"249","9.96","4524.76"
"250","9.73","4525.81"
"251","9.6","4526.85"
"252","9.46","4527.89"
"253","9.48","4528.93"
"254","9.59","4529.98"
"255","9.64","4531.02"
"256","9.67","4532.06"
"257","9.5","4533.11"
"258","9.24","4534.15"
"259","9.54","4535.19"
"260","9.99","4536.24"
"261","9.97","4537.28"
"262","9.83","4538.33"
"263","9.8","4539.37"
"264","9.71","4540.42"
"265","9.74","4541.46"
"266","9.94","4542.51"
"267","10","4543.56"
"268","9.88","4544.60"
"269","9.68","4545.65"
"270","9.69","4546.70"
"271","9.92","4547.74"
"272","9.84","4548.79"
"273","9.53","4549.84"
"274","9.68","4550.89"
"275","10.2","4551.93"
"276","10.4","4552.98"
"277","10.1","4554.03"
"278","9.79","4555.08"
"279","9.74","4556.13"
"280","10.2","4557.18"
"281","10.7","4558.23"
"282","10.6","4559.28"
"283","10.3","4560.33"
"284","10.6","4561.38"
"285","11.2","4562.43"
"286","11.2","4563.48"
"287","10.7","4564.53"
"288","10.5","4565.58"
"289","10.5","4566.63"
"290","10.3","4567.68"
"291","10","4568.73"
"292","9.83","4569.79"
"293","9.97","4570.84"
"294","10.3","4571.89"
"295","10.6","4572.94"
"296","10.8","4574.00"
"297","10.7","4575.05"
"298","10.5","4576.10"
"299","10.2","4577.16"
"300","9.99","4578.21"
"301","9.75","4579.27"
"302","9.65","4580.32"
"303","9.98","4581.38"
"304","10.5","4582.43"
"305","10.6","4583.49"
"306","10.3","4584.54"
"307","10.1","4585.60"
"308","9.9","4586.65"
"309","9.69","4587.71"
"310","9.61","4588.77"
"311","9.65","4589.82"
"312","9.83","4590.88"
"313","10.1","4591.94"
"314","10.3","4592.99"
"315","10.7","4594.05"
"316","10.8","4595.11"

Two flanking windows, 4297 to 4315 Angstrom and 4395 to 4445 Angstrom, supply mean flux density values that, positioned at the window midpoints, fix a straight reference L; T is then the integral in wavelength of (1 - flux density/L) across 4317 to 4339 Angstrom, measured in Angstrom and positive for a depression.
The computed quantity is -1.8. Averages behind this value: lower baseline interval 7.26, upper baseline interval 9.37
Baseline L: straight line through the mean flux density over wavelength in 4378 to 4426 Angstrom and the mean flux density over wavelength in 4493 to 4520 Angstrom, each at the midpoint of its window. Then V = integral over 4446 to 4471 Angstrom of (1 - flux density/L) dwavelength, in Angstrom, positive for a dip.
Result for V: 0.63 Angstrom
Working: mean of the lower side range 9.06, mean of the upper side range 10.4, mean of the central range 9.51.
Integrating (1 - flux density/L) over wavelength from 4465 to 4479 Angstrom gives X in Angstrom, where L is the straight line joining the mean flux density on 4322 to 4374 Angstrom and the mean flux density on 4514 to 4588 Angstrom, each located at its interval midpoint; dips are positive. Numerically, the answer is -0.5 Angstrom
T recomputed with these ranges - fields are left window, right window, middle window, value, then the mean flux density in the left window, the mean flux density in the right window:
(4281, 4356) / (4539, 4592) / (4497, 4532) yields -2.0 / 7.97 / 10.1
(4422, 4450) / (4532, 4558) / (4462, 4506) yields -1.1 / 9.59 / 9.83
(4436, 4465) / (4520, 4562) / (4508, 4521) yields -1.0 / 9.5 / 9.89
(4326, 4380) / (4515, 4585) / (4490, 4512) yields -1.4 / 8.56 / 10.1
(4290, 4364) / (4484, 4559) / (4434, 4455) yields -0.9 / 8.05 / 10.1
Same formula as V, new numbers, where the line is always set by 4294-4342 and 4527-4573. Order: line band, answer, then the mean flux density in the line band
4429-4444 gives -0.8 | 9.45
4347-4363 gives -1.2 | 8.79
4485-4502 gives -0.9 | 10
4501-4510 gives -1.0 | 10.7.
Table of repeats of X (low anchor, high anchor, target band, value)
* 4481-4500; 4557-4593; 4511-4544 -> 0.36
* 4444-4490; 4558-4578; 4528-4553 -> 1.29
